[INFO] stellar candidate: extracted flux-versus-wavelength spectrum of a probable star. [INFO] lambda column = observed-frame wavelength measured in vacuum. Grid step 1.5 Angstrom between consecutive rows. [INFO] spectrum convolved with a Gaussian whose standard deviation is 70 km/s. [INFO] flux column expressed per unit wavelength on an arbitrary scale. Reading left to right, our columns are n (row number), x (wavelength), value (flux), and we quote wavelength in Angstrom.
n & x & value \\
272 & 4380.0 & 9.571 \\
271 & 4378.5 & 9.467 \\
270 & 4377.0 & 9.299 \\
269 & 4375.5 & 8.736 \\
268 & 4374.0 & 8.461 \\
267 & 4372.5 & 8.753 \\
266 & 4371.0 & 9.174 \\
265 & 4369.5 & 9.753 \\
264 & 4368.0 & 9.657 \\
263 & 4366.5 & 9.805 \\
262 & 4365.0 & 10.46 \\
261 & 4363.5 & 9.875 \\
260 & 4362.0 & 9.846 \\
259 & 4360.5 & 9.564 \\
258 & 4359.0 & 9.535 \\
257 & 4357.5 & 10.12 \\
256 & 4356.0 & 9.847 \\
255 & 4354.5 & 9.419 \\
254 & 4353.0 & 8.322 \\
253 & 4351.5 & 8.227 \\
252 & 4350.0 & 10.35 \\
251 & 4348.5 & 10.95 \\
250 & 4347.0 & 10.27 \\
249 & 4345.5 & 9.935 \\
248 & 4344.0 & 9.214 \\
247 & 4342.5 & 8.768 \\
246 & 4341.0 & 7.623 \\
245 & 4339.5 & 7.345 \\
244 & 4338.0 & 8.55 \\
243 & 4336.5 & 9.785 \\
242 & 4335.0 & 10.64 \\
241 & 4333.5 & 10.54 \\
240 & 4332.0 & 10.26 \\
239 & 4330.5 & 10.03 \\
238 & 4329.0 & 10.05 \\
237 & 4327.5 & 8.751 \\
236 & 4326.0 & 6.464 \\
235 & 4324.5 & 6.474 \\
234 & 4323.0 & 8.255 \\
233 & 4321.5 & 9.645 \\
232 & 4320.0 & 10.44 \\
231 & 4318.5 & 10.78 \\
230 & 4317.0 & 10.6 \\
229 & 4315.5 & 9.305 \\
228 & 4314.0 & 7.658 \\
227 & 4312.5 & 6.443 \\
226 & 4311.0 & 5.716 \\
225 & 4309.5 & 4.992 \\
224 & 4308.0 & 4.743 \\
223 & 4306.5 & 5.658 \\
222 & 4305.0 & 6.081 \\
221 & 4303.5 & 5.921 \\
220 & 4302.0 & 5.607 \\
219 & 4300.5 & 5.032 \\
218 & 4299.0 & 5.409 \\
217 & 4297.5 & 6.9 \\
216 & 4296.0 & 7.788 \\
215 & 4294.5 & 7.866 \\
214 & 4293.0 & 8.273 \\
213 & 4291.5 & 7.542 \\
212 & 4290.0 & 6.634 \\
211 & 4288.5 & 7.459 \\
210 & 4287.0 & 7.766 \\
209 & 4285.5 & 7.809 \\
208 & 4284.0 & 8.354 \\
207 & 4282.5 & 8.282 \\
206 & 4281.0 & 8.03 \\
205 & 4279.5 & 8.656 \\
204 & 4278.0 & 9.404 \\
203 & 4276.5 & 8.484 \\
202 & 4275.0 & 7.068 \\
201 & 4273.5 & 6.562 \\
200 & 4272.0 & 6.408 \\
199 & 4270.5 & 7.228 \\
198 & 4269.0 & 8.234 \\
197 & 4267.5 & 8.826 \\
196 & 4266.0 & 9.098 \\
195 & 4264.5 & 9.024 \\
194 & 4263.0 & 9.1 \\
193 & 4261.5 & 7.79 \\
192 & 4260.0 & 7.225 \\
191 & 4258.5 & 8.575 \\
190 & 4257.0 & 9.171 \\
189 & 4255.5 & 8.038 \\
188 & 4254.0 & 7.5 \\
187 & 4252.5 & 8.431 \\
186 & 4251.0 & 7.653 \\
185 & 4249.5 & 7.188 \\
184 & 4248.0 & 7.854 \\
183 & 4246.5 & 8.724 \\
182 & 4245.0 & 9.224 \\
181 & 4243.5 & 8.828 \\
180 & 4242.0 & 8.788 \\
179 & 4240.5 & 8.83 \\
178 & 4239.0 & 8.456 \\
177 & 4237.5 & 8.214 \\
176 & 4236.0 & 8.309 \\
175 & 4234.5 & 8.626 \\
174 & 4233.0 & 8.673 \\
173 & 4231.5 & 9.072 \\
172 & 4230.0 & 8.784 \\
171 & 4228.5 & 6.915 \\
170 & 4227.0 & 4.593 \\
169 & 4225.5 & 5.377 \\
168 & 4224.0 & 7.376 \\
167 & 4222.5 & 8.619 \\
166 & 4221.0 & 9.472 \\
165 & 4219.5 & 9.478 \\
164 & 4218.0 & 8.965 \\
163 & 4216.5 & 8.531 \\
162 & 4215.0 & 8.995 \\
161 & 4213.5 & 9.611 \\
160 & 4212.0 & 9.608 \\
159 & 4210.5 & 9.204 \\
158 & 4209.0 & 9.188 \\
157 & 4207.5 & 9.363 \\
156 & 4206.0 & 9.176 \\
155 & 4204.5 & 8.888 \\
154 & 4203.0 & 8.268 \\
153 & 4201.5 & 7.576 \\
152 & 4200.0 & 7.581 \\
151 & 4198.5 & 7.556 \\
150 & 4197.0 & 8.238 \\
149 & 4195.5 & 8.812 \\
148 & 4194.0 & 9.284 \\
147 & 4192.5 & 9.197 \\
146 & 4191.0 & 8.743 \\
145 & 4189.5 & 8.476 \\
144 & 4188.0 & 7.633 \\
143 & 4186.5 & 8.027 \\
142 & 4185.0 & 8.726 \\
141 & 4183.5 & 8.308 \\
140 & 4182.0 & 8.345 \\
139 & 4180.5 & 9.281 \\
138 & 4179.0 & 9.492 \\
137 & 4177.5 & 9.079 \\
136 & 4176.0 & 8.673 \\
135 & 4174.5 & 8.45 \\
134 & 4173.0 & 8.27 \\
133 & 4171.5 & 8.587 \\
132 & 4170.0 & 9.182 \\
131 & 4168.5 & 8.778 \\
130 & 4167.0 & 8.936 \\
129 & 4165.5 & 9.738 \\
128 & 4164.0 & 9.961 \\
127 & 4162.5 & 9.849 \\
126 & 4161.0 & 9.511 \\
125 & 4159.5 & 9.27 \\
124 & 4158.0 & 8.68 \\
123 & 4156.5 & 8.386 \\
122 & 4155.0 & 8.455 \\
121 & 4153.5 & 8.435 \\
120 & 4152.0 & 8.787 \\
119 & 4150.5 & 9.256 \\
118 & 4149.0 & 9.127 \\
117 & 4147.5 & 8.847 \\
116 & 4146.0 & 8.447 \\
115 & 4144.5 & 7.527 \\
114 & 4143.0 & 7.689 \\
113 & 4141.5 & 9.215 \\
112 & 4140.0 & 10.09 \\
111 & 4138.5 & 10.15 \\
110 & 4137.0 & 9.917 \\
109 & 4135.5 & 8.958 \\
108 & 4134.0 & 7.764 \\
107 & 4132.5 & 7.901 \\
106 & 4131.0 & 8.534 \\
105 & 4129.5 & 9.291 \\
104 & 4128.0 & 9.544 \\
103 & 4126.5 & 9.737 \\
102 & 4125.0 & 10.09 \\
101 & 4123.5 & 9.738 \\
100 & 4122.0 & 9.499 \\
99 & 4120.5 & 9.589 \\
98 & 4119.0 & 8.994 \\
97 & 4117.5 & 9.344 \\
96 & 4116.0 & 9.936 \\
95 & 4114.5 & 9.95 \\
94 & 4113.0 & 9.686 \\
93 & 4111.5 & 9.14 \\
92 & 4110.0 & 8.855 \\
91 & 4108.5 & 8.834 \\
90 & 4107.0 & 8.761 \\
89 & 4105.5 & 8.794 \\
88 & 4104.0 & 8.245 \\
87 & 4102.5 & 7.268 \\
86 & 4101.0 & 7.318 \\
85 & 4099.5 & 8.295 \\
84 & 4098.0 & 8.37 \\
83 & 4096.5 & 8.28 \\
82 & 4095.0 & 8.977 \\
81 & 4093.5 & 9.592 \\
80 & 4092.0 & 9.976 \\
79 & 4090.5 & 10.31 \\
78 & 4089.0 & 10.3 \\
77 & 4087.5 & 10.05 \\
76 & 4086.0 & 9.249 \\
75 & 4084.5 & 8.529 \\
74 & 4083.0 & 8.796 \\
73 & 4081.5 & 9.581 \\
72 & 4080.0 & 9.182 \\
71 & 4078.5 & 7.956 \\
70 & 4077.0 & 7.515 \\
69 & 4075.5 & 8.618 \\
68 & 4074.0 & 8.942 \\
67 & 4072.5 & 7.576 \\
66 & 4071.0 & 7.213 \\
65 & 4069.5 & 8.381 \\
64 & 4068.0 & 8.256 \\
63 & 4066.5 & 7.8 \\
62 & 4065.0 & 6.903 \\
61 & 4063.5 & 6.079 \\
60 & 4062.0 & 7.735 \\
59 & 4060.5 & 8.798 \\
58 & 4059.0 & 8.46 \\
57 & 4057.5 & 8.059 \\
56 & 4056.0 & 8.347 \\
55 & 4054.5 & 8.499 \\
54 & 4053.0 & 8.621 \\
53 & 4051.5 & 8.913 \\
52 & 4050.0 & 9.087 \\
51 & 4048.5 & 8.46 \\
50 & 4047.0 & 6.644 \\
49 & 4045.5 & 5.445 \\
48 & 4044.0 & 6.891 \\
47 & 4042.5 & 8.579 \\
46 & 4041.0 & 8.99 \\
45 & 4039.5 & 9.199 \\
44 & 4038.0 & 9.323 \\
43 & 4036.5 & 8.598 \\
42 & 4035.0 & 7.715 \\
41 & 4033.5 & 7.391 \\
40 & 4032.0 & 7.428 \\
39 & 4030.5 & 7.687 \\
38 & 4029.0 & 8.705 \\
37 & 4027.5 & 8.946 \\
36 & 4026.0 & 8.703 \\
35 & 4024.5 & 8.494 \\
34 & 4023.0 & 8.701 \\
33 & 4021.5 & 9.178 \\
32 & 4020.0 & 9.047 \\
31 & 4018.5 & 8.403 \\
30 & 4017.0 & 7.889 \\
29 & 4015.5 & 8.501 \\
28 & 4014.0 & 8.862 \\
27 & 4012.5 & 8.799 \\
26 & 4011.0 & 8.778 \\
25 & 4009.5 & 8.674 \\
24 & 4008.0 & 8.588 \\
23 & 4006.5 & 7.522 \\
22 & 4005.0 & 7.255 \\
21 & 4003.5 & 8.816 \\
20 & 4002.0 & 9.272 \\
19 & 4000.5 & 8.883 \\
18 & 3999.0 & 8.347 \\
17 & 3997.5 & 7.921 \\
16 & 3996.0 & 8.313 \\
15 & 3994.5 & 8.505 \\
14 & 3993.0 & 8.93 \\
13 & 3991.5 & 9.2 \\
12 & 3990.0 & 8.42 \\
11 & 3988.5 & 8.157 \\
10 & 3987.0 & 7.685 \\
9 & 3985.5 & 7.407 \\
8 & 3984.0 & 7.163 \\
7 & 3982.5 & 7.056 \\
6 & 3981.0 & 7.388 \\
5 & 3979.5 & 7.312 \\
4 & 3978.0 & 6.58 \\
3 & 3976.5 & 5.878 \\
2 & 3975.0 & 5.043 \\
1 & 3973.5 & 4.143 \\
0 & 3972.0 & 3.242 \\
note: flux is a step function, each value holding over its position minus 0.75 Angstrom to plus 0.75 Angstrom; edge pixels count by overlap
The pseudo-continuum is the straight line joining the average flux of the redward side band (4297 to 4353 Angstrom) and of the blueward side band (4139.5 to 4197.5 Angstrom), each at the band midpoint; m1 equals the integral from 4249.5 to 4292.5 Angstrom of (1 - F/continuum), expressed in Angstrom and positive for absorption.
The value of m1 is 2.1 Angstrom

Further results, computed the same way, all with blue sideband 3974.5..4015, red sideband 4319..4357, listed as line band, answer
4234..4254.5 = 1.3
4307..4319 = 2.2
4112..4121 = -1.2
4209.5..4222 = -0.6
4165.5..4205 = 0.4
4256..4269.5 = 0.6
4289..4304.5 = 4.1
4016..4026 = -0.7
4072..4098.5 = -2.2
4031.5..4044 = -0.3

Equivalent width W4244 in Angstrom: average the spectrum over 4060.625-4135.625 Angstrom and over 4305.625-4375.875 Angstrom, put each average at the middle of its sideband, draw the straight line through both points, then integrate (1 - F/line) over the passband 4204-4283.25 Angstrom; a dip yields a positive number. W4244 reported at 4.7 Angstrom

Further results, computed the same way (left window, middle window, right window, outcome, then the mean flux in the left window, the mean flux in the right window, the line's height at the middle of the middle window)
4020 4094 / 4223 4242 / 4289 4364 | 1.26 Angstrom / 8.42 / 8.35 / 8.38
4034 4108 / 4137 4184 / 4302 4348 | -3.22 Angstrom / 8.4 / 8.33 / 8.37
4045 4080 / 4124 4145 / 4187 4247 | -2.17 Angstrom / 7.97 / 8.48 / 8.21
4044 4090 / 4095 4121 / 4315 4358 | -1.17 Angstrom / 8.26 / 9.34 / 8.42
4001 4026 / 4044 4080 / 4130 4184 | 3.07 Angstrom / 8.56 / 8.89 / 8.67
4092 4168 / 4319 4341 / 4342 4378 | 0.92 Angstrom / 9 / 9.52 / 9.45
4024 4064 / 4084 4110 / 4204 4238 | -2.03 Angstrom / 8.15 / 8.48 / 8.25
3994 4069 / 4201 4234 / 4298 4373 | 0.08 Angstrom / 8.26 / 8.61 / 8.47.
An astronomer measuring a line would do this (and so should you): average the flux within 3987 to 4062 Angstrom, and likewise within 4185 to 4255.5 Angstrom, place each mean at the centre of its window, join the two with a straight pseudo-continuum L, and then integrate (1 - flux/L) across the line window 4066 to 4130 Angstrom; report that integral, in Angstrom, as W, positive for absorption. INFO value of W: -4.3 Angstrom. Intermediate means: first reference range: 8.37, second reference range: 8.39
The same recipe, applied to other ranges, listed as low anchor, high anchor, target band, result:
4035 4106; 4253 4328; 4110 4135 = -3.2 Angstrom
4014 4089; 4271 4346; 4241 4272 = -1.1 Angstrom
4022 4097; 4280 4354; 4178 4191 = -0.5 Angstrom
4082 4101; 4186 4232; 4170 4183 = -0.3 Angstrom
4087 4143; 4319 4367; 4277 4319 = 9.1 Angstrom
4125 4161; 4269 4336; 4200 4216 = -0.9 Angstrom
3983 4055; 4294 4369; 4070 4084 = 0.0 Angstrom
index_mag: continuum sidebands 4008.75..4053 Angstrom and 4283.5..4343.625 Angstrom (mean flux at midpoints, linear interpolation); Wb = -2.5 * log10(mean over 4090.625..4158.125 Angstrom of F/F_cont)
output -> -0.10 mag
